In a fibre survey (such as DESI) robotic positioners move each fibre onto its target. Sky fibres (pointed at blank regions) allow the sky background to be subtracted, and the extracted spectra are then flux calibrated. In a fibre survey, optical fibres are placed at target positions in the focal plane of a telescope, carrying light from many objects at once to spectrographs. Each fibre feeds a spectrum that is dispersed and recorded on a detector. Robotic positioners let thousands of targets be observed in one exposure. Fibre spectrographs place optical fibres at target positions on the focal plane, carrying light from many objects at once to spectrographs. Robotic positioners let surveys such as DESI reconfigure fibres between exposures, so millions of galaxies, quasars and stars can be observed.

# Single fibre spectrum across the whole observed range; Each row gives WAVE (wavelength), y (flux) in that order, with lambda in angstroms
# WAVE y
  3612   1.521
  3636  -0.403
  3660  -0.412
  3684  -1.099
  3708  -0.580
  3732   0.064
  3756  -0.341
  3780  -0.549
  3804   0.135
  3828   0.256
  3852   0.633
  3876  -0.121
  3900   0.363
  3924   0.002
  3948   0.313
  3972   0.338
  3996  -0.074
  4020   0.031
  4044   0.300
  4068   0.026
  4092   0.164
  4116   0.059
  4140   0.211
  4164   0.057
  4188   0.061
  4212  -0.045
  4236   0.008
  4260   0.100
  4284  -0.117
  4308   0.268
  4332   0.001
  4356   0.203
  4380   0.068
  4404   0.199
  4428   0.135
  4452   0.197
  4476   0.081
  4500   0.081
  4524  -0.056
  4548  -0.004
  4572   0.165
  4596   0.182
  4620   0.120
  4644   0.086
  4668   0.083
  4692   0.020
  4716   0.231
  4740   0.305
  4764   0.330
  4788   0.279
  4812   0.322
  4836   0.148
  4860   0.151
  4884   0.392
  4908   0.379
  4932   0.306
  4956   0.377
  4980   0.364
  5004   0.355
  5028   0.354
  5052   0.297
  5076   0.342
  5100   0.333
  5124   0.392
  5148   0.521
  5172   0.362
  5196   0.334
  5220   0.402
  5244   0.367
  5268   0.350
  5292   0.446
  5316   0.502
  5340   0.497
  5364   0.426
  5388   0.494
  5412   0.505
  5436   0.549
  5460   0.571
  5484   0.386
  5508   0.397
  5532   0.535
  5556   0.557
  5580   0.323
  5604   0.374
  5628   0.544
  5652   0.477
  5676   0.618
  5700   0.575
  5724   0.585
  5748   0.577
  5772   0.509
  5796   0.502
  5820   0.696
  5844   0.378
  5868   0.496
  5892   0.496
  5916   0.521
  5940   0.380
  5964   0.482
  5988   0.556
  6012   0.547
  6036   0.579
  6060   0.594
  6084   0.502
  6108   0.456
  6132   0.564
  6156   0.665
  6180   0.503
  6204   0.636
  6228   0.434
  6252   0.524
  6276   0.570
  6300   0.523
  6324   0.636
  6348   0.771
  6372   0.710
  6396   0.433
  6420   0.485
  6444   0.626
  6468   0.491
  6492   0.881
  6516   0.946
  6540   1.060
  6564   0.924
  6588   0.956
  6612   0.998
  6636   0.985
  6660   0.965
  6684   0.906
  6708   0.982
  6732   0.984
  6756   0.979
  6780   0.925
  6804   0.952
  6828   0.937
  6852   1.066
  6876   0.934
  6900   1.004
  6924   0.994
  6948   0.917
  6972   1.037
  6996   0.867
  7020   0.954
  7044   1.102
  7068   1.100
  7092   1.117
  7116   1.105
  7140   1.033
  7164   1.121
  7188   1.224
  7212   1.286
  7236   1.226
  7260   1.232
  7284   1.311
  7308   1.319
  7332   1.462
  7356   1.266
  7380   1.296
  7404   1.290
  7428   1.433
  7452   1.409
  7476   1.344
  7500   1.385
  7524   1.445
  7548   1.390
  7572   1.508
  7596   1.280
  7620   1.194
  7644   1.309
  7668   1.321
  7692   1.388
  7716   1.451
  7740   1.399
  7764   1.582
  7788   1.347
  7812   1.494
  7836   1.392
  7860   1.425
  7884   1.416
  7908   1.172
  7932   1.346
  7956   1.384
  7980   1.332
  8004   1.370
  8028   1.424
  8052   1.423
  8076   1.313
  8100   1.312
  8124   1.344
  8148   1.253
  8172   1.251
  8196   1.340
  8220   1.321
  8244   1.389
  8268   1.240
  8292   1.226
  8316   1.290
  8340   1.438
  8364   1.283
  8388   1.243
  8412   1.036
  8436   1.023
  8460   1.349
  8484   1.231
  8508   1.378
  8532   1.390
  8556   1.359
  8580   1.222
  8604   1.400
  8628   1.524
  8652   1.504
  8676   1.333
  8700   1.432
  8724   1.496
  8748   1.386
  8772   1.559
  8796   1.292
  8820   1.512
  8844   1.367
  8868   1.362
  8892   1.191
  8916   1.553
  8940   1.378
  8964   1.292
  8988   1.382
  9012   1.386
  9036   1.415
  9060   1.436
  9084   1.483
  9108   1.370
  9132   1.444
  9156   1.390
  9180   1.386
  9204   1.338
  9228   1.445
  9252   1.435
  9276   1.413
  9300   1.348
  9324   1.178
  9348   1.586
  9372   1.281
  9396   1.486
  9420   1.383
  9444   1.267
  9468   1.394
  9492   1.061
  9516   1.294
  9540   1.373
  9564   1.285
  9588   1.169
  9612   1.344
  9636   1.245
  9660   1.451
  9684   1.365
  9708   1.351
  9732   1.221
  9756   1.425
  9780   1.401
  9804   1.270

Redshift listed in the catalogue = 0.627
